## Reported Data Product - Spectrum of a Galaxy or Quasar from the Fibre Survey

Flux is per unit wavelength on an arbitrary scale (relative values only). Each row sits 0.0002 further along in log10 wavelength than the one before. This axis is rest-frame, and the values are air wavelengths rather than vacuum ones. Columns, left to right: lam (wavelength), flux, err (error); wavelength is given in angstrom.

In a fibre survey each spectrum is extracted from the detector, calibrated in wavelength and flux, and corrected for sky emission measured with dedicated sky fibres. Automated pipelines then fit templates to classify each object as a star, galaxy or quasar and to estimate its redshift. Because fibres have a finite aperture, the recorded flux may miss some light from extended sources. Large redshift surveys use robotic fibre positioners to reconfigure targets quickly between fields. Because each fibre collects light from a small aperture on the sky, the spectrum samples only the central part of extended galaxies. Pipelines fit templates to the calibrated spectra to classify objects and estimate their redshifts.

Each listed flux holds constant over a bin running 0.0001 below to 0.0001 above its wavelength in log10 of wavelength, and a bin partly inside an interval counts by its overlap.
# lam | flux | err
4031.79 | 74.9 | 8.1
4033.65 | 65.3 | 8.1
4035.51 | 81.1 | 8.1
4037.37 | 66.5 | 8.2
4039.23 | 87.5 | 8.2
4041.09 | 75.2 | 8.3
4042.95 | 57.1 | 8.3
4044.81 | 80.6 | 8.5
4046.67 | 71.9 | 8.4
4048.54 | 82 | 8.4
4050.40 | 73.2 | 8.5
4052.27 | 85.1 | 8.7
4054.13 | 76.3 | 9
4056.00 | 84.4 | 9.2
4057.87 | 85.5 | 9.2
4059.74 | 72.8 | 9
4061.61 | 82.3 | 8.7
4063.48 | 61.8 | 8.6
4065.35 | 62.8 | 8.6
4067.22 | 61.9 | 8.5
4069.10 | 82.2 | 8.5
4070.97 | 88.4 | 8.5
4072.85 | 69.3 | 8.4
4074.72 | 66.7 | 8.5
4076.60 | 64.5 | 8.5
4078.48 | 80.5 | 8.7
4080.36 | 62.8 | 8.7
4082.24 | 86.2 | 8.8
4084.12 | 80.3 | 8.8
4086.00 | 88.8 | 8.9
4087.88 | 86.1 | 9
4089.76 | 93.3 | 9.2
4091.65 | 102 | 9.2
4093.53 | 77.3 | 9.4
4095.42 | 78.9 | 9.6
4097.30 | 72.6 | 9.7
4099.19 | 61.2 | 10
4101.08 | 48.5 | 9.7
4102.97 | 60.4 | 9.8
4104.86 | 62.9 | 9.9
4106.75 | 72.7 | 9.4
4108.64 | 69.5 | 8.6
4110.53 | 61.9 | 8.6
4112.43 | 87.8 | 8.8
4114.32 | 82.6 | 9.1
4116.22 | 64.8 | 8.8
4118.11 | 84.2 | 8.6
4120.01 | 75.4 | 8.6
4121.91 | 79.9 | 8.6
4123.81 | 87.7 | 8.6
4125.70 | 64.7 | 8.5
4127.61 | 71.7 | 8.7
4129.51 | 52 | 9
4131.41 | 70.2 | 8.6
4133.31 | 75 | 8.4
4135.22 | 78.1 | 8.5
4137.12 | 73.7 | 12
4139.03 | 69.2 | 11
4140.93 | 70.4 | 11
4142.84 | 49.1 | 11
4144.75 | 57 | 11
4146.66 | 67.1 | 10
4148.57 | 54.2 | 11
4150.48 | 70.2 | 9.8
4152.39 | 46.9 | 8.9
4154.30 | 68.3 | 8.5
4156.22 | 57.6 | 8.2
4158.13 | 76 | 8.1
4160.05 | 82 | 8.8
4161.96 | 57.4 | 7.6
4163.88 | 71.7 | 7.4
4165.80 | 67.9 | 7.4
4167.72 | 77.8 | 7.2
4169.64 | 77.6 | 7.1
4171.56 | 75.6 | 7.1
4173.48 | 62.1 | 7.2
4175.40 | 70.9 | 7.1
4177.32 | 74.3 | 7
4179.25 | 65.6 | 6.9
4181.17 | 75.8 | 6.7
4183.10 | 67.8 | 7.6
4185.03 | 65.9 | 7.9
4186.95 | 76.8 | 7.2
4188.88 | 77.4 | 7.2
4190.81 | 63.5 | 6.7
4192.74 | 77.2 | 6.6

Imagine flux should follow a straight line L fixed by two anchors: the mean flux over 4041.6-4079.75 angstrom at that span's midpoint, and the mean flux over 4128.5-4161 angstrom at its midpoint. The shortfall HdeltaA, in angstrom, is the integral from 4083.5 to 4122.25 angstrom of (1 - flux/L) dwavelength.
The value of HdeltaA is -3.1 angstrom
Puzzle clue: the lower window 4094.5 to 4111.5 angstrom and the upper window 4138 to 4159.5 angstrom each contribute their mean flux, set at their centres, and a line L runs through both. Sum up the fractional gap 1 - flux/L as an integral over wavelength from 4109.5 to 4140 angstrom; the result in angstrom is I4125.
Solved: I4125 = -4.5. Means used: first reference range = 65.4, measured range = 73.7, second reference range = 62.8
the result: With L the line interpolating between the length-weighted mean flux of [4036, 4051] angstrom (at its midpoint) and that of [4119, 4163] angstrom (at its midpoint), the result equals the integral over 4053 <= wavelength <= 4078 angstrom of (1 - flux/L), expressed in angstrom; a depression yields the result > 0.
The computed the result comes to -0.3 angstrom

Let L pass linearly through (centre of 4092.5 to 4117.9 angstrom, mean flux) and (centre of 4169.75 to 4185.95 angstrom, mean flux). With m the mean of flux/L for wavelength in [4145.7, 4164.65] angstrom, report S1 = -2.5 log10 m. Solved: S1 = 0.08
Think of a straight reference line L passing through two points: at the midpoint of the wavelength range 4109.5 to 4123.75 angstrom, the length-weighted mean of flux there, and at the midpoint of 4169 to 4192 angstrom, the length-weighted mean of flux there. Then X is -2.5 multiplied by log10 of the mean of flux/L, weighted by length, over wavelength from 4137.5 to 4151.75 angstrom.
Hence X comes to 0.19 mag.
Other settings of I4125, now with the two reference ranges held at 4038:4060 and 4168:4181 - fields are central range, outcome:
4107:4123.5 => -0.4 angstrom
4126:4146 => 1.9 angstrom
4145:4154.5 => 1.6 angstrom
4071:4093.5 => -1.3 angstrom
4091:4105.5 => 1.0 angstrom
